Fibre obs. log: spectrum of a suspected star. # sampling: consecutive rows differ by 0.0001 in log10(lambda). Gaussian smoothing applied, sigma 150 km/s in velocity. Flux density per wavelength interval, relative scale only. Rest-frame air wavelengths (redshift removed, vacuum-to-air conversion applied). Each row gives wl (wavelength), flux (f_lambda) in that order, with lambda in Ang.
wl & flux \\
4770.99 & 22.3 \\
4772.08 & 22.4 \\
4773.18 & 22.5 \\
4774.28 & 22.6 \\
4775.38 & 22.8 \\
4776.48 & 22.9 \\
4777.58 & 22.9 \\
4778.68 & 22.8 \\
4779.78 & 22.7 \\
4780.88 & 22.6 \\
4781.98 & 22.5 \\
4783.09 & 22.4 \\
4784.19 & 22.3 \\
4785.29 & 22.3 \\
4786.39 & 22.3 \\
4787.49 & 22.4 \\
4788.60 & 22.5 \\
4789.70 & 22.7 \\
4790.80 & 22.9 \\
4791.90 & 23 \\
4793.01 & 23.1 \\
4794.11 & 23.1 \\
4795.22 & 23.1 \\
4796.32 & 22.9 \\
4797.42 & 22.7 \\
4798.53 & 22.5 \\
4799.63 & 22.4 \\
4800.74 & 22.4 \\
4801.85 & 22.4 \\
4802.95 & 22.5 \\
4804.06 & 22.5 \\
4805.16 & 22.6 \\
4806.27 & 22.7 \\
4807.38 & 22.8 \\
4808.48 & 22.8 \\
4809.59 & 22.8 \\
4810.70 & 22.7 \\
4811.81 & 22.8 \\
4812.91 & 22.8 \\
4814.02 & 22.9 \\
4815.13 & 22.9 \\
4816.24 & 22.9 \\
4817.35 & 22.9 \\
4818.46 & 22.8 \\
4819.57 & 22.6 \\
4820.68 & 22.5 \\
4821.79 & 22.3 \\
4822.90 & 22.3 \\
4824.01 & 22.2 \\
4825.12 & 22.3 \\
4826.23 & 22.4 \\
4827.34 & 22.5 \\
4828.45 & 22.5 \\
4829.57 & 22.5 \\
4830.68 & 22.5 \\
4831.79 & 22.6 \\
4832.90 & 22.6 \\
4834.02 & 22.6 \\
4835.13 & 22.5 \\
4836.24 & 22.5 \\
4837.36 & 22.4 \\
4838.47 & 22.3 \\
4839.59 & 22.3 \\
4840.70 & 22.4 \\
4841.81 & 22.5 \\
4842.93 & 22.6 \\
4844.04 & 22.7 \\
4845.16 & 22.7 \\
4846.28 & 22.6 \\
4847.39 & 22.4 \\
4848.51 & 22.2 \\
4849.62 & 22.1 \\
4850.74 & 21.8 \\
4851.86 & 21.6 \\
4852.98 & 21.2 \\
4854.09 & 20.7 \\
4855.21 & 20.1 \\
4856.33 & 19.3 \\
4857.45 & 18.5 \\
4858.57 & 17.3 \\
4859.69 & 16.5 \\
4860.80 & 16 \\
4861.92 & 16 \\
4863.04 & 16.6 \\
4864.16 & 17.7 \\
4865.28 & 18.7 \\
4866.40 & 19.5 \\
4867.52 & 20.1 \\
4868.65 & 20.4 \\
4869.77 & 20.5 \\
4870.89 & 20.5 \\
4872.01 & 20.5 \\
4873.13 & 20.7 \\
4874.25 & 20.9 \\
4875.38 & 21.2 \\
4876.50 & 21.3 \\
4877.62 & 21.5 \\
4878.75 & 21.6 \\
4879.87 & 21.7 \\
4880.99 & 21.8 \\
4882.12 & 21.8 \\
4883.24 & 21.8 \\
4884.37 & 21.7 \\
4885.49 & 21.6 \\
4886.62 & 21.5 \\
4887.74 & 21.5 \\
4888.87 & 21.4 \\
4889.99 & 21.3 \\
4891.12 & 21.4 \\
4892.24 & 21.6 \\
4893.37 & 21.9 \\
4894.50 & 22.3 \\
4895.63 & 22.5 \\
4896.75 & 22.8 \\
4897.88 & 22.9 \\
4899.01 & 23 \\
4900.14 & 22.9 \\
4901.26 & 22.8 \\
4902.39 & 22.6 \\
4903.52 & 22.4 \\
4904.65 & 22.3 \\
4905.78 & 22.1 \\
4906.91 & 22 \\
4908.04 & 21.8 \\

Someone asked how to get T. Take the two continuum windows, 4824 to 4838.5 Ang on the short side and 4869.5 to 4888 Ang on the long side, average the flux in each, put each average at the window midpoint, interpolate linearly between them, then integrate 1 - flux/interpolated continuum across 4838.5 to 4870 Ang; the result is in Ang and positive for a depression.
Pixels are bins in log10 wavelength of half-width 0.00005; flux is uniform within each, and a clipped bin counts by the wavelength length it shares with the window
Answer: 2.4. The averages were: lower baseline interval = 22.5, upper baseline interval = 21.3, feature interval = 20.3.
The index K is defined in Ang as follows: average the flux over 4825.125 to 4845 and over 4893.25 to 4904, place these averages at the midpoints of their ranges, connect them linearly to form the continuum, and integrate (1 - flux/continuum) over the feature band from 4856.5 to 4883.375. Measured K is 3.5 Ang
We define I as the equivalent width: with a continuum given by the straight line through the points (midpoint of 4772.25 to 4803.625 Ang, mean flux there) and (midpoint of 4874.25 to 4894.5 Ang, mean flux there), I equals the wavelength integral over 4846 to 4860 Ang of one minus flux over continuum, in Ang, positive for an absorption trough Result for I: 0.90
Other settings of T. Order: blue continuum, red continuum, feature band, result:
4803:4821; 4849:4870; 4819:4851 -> -2.20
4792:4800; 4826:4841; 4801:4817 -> 0.00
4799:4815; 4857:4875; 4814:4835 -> -1.02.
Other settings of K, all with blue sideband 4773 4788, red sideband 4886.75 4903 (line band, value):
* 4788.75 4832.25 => -0.36 Ang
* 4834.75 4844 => -0.03 Ang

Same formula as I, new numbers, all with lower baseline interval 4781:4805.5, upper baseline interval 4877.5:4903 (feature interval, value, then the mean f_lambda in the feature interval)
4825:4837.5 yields -0.1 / 22.5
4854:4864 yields 2.0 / 17.7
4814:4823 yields -0.1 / 22.7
